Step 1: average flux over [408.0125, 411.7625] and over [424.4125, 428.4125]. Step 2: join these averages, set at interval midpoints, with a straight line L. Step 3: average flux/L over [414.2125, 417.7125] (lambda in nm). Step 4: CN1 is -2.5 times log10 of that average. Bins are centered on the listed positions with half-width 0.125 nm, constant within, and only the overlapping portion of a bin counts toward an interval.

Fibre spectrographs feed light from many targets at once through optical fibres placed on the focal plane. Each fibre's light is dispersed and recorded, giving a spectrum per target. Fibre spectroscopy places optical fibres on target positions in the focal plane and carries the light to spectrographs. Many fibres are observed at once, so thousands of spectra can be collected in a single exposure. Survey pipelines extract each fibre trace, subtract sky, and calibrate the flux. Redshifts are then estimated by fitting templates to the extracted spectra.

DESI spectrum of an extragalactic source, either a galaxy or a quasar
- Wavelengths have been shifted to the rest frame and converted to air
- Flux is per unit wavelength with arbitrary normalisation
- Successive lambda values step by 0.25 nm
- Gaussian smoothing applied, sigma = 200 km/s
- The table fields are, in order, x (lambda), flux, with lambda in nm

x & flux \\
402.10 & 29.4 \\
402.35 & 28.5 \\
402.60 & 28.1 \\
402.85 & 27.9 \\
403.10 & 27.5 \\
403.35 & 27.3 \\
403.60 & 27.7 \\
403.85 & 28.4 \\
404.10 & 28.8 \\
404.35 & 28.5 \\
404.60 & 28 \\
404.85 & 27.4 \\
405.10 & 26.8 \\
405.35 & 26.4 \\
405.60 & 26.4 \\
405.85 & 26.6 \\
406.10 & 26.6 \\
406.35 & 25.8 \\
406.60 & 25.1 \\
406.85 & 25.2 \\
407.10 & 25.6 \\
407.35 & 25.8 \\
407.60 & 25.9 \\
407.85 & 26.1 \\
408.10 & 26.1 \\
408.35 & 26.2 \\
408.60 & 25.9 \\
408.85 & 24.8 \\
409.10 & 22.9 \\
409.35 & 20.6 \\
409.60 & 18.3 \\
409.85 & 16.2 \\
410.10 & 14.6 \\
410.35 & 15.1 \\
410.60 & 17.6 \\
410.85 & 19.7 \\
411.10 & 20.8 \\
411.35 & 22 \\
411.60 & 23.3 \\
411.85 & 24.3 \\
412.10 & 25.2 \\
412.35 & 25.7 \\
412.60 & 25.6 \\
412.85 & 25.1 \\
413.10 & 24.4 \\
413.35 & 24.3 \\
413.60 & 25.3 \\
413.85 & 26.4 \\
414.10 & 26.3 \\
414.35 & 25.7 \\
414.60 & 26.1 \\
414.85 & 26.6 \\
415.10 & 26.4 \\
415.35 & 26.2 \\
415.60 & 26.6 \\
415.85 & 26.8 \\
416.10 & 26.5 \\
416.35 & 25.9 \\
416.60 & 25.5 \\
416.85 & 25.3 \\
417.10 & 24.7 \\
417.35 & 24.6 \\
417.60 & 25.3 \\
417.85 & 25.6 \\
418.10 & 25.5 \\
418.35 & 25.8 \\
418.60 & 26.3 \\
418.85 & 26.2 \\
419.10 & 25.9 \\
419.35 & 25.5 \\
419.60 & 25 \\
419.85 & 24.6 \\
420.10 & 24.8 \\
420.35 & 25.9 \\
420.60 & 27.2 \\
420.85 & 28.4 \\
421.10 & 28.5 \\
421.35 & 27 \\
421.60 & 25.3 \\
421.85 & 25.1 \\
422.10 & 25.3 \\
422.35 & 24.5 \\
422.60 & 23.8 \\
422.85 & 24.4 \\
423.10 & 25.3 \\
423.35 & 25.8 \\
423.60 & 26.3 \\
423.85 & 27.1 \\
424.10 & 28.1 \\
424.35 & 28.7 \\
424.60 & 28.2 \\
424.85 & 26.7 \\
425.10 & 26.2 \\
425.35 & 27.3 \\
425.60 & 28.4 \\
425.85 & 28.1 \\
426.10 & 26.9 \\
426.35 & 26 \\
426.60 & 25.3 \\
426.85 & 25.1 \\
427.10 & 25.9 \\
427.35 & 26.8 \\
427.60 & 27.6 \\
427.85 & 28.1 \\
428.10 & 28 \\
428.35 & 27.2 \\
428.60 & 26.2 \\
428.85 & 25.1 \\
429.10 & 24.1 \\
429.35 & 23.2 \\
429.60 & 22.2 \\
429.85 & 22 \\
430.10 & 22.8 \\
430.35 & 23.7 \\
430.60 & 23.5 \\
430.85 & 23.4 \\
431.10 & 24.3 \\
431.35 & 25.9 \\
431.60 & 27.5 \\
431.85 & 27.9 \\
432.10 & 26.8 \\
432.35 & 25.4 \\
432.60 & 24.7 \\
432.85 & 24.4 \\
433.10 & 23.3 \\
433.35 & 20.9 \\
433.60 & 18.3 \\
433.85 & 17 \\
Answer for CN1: -0.12 mag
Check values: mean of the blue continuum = 20.9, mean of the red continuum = 27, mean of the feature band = 25.9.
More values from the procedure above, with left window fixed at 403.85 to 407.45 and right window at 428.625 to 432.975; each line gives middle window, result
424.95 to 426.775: -0.08 mag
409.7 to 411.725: 0.37 mag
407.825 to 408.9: 0.03 mag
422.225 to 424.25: -0.02 mag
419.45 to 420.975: -0.02 mag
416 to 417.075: 0.00 mag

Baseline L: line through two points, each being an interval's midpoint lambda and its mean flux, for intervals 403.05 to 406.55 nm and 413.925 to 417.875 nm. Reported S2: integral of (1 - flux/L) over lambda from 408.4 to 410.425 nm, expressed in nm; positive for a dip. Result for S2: 0.50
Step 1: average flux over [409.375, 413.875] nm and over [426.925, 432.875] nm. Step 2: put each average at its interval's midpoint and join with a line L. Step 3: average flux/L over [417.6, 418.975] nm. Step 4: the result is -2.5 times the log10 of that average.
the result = -0.12 mag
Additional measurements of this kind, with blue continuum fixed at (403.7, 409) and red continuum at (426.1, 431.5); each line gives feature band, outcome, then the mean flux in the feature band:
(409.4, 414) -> 0.193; 21.9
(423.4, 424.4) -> -0.079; 27.3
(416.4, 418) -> 0.026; 25.2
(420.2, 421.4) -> -0.072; 27.4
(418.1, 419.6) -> -0.004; 25.8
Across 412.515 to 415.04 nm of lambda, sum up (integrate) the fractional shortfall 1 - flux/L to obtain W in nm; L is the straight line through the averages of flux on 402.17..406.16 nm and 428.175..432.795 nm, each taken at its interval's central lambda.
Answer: 0.09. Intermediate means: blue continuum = 27.6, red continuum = 24.8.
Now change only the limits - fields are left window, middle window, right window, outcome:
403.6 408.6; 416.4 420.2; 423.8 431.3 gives 0.12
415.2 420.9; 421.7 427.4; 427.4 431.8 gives -0.21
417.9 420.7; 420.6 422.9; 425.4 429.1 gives 0.00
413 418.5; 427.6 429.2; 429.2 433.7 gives -0.15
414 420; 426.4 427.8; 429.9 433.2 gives -0.06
